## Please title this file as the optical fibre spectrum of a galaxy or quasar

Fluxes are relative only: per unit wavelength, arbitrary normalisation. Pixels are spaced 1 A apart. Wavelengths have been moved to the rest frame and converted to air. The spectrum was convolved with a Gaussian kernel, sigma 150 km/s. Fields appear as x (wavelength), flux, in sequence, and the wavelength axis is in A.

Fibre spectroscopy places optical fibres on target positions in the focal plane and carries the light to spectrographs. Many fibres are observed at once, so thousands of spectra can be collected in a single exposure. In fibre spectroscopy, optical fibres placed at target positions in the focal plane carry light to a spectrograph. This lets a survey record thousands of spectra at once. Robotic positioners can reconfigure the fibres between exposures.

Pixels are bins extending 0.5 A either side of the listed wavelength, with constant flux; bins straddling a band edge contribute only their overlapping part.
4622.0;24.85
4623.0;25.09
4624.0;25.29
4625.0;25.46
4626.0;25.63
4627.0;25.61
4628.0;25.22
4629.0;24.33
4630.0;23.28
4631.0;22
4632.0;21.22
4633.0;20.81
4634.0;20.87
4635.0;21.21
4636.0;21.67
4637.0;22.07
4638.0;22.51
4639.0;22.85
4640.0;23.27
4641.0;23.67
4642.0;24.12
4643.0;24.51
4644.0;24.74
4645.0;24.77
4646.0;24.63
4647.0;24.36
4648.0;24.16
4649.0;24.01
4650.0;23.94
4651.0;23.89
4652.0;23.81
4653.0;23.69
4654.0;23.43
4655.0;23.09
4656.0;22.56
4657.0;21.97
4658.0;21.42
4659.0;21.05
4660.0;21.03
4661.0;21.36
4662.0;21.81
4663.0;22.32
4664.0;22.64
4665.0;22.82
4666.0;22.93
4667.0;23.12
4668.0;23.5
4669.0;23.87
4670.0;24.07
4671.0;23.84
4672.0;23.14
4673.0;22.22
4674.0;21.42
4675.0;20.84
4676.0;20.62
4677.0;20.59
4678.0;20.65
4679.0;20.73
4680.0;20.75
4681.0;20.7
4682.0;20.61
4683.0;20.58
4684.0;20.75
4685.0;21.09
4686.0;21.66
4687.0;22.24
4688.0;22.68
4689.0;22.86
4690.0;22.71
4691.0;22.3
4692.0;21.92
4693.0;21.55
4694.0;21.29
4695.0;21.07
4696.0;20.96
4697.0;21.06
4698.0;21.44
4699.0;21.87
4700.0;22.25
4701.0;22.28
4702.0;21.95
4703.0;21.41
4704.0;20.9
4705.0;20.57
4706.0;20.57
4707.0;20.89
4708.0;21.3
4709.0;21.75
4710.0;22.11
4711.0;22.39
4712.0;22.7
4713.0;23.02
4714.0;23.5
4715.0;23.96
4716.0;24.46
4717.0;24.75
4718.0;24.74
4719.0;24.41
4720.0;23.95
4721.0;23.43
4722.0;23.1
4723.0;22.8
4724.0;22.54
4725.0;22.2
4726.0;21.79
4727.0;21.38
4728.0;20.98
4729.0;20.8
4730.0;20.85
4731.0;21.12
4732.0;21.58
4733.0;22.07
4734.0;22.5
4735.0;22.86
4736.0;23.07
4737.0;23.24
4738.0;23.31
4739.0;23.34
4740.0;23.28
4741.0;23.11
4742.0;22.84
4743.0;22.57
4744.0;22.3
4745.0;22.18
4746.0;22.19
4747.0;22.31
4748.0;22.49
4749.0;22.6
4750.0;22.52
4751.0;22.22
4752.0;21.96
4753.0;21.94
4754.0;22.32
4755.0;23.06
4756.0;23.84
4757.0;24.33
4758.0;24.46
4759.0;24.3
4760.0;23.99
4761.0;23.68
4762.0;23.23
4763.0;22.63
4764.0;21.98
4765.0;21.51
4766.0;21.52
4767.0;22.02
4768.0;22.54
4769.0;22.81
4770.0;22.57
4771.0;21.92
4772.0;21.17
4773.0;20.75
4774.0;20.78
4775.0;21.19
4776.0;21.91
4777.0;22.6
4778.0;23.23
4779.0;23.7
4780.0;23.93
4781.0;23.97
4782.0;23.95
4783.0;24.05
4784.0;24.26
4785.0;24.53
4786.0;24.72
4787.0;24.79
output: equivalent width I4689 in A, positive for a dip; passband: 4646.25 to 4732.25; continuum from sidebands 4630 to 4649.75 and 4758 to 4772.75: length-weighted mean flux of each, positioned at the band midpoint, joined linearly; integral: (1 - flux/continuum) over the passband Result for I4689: 2.4 A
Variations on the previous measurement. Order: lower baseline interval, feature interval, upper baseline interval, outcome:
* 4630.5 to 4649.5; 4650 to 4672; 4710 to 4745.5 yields 0.15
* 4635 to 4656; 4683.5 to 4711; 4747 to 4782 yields 1.84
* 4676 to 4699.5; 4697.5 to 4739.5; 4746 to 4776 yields -1.04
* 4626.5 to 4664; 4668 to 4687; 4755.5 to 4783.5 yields 1.09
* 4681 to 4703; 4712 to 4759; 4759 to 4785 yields -1.24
